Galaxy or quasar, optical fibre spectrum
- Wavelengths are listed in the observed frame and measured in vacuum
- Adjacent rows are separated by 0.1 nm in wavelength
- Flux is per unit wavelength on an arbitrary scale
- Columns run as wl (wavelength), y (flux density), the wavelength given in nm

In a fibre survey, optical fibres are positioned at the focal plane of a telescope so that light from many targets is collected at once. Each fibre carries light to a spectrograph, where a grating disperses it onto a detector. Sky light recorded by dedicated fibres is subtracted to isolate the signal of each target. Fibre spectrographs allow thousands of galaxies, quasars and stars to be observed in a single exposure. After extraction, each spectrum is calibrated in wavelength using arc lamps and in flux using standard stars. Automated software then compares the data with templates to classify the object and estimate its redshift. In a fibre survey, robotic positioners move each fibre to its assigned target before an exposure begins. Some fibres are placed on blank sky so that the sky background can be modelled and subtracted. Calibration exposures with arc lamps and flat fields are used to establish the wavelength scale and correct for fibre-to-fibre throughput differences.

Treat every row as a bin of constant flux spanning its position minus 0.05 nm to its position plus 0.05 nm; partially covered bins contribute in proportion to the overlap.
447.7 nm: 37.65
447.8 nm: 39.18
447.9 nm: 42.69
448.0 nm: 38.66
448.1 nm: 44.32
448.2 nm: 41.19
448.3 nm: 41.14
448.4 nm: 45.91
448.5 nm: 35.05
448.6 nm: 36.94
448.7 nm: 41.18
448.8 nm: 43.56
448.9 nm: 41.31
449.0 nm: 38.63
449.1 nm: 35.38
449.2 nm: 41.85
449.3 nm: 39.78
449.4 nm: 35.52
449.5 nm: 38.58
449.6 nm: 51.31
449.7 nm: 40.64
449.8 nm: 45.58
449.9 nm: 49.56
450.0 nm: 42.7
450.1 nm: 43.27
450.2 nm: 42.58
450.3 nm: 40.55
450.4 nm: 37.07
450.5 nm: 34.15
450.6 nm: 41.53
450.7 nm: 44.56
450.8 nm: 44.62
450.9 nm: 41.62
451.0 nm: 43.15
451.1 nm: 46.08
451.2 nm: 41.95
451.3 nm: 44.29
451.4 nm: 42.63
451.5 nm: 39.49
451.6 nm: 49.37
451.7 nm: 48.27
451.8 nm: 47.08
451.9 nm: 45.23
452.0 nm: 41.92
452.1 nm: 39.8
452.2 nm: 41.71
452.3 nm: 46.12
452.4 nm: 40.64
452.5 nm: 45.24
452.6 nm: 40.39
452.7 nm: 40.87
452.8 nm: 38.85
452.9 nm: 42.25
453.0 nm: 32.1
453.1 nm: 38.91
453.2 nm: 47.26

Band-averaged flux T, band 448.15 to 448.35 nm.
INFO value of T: 41.2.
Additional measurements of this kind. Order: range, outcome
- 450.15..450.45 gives 40.1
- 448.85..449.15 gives 38.4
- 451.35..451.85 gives 45.4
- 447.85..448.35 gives 41.6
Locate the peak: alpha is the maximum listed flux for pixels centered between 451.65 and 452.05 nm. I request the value 48.27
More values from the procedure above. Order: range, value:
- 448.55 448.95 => 43.56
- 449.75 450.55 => 49.56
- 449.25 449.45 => 39.78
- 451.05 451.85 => 49.37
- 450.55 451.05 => 44.62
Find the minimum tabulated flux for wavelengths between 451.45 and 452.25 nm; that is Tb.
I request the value 39.49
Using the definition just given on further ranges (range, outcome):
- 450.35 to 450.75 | 34.15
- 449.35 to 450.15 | 35.52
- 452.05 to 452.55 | 39.8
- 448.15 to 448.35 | 41.14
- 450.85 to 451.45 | 41.62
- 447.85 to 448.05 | 38.66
